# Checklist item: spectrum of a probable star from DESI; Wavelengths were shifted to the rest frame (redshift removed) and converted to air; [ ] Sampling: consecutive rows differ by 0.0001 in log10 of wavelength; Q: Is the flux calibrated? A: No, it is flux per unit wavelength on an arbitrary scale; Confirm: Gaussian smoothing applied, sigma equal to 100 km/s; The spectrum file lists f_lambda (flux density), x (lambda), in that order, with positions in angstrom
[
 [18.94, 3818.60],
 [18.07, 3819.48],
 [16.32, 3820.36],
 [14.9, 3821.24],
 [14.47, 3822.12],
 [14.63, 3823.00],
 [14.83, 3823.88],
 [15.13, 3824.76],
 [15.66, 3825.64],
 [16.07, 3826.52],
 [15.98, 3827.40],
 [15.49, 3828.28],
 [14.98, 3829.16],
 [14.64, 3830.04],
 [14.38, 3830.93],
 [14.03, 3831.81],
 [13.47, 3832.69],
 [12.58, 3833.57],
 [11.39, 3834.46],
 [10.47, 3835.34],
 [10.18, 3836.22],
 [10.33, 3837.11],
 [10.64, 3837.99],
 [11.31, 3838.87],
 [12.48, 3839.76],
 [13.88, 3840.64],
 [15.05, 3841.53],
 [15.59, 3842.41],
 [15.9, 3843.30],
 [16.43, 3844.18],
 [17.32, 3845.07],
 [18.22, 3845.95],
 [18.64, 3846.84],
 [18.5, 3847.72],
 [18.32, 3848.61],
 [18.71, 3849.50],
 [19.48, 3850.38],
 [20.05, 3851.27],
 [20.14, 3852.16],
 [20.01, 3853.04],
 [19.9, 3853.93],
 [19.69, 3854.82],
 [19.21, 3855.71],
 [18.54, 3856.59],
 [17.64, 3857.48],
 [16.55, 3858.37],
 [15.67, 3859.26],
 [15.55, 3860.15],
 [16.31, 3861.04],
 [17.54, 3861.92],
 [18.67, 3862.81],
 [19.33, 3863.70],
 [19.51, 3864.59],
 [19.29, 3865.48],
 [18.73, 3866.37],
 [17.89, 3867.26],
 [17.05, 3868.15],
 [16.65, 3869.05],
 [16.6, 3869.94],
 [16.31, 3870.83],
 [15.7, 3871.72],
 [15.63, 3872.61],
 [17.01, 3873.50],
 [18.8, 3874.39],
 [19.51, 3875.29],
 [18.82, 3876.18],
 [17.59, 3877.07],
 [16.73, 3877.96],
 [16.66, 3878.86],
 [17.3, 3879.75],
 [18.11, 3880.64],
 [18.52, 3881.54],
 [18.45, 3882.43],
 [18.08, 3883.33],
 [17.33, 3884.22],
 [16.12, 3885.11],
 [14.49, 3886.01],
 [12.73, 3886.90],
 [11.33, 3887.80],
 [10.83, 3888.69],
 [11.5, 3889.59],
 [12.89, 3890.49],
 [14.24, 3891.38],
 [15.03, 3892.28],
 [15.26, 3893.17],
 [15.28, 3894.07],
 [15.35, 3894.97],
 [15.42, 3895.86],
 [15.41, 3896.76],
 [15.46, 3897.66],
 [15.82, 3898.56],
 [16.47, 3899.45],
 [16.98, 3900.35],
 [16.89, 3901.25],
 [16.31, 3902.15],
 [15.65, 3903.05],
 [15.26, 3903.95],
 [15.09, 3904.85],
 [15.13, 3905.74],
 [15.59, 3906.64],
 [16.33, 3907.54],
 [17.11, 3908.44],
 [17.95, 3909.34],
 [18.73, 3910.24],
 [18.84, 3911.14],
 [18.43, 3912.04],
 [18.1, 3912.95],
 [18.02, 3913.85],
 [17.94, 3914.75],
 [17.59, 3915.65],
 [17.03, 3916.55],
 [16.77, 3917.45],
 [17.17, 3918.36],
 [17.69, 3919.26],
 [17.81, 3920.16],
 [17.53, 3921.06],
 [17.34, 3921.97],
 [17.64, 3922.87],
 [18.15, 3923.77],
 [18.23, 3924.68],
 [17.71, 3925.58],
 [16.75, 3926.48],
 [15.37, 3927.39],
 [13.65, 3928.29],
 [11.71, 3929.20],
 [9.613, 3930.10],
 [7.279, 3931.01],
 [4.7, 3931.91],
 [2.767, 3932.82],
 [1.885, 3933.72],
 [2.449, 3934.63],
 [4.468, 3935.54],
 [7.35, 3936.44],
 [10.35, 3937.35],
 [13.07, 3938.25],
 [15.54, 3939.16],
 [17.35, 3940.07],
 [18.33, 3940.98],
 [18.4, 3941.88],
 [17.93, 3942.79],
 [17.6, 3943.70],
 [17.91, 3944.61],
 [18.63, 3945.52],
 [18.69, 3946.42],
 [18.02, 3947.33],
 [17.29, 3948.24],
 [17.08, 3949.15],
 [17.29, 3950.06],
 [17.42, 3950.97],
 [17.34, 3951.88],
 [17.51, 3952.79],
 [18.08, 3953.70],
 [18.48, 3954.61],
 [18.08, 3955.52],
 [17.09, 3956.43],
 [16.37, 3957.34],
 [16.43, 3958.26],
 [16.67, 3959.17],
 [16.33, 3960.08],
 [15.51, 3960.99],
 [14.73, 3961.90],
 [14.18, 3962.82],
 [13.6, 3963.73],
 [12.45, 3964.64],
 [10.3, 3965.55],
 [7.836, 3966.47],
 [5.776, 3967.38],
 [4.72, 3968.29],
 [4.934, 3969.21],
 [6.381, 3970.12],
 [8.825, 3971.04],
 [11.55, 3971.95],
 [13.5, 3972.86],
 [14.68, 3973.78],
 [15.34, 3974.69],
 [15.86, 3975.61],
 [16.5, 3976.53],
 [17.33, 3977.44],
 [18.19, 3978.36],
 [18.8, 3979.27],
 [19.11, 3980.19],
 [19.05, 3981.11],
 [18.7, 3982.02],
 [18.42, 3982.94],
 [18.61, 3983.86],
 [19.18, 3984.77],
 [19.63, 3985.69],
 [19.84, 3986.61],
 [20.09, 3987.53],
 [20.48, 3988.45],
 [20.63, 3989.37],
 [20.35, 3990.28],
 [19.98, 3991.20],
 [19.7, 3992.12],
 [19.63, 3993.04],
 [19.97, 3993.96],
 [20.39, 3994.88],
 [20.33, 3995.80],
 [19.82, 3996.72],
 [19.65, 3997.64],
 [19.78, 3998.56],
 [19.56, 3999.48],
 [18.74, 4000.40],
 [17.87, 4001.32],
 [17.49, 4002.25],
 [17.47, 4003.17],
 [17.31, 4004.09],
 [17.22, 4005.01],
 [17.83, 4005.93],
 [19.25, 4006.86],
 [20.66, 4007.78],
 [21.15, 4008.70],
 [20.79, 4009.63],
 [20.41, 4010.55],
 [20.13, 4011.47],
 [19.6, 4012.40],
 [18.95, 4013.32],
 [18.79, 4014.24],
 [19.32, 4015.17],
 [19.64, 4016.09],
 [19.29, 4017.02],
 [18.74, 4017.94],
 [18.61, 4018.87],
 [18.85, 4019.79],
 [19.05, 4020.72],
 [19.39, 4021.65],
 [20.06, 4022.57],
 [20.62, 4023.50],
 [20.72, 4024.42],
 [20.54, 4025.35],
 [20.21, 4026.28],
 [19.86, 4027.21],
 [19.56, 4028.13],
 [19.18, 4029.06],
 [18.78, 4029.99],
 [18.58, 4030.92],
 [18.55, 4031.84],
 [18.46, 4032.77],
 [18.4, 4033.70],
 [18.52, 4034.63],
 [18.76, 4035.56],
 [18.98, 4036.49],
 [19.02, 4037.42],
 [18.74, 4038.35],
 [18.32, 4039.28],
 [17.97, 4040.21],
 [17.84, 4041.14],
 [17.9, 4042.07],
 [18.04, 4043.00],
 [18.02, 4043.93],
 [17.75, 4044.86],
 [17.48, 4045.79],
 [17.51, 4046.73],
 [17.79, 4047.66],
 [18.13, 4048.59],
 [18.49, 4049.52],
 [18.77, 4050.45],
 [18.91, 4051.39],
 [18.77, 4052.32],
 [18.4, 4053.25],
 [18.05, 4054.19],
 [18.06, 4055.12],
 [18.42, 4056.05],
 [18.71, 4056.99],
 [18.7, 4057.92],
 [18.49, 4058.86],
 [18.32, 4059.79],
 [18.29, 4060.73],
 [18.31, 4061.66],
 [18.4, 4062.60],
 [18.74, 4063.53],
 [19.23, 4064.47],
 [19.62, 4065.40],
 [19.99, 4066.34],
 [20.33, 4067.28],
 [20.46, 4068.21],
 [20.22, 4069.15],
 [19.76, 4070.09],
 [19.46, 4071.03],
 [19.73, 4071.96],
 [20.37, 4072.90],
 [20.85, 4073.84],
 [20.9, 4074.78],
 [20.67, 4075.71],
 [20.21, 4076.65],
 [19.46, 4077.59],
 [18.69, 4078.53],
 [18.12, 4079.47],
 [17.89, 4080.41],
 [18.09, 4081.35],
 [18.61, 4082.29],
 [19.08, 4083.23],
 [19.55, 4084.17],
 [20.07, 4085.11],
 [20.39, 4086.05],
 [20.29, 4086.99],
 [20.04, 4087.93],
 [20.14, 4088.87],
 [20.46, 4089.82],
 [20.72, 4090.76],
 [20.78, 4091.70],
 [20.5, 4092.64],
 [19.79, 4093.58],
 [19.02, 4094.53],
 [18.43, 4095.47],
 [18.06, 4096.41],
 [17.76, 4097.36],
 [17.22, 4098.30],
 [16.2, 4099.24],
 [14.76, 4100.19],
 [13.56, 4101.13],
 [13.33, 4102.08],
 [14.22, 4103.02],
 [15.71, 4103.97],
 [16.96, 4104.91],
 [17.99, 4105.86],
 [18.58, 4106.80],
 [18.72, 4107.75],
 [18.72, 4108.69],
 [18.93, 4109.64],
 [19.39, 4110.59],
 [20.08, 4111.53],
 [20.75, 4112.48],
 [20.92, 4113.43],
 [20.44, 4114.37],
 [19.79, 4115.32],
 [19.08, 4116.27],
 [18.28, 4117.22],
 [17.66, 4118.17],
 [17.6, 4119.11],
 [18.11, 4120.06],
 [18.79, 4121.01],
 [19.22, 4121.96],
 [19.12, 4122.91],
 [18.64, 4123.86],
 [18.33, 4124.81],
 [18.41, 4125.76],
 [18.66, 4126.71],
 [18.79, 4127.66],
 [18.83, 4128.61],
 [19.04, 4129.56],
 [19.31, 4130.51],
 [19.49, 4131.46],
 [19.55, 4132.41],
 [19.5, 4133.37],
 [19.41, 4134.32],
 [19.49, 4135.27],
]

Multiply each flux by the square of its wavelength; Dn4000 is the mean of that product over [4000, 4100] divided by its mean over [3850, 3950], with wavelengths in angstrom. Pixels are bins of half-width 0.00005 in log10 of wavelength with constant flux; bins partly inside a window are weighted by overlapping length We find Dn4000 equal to 1.3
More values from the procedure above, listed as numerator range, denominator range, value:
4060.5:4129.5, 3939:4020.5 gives 1.16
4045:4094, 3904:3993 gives 1.33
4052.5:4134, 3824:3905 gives 1.31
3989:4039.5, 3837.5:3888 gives 1.22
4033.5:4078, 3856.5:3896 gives 1.25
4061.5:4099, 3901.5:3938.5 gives 1.48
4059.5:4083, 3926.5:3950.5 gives 1.60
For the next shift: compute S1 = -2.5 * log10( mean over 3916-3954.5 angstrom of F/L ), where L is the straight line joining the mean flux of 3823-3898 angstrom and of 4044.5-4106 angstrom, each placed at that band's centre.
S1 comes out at 0.159 mag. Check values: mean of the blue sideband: 16.1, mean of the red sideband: 18.7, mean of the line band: 14.7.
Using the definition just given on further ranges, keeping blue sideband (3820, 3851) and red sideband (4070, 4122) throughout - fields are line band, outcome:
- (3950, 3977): 0.22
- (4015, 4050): -0.06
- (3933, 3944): 0.37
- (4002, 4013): -0.10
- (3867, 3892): -0.04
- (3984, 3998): -0.16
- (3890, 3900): 0.04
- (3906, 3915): -0.10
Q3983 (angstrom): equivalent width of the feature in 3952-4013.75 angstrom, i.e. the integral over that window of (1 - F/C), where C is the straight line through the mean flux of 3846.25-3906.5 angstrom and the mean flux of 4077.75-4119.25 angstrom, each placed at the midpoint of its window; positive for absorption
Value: 2.61 angstrom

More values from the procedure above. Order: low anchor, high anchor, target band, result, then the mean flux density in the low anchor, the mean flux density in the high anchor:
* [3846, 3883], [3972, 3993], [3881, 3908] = 4.1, 18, 18.3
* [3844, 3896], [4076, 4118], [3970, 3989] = 1.0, 17.1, 18.6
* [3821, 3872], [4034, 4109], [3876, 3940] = 7.3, 16.2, 18.6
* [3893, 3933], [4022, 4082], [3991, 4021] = -2.3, 15.8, 19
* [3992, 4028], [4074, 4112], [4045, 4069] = 0.3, 19.4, 18.6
